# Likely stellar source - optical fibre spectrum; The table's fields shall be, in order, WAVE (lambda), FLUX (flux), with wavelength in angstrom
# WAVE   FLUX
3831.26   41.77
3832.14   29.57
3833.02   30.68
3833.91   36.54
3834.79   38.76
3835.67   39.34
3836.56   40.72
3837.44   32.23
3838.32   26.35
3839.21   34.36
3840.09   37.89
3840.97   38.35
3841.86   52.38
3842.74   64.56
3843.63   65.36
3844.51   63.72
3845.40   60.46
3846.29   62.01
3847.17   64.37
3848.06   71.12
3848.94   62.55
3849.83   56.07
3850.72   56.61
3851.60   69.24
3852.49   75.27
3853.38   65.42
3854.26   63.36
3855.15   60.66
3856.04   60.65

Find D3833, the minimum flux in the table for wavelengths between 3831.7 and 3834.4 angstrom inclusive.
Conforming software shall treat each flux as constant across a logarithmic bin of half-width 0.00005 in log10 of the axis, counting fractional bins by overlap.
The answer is 29.57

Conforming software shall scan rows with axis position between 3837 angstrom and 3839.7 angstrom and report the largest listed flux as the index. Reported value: 34.36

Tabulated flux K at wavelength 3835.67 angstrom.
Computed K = 39.34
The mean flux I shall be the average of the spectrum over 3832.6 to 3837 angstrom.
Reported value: 37.2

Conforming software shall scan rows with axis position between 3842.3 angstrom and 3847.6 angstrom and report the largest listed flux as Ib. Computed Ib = 65.36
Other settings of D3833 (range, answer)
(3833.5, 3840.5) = 26.35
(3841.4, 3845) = 52.38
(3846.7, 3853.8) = 56.07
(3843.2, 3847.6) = 60.46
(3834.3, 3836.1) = 38.76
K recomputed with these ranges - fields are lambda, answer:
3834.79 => 38.76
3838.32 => 26.35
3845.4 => 60.46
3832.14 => 29.57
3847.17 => 64.37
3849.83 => 56.07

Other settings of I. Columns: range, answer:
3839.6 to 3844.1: 51.7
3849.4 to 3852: 60.6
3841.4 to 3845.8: 61.2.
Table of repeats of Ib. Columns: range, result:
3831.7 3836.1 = 39.34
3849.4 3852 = 69.24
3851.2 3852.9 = 75.27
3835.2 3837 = 40.72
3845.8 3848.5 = 71.12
